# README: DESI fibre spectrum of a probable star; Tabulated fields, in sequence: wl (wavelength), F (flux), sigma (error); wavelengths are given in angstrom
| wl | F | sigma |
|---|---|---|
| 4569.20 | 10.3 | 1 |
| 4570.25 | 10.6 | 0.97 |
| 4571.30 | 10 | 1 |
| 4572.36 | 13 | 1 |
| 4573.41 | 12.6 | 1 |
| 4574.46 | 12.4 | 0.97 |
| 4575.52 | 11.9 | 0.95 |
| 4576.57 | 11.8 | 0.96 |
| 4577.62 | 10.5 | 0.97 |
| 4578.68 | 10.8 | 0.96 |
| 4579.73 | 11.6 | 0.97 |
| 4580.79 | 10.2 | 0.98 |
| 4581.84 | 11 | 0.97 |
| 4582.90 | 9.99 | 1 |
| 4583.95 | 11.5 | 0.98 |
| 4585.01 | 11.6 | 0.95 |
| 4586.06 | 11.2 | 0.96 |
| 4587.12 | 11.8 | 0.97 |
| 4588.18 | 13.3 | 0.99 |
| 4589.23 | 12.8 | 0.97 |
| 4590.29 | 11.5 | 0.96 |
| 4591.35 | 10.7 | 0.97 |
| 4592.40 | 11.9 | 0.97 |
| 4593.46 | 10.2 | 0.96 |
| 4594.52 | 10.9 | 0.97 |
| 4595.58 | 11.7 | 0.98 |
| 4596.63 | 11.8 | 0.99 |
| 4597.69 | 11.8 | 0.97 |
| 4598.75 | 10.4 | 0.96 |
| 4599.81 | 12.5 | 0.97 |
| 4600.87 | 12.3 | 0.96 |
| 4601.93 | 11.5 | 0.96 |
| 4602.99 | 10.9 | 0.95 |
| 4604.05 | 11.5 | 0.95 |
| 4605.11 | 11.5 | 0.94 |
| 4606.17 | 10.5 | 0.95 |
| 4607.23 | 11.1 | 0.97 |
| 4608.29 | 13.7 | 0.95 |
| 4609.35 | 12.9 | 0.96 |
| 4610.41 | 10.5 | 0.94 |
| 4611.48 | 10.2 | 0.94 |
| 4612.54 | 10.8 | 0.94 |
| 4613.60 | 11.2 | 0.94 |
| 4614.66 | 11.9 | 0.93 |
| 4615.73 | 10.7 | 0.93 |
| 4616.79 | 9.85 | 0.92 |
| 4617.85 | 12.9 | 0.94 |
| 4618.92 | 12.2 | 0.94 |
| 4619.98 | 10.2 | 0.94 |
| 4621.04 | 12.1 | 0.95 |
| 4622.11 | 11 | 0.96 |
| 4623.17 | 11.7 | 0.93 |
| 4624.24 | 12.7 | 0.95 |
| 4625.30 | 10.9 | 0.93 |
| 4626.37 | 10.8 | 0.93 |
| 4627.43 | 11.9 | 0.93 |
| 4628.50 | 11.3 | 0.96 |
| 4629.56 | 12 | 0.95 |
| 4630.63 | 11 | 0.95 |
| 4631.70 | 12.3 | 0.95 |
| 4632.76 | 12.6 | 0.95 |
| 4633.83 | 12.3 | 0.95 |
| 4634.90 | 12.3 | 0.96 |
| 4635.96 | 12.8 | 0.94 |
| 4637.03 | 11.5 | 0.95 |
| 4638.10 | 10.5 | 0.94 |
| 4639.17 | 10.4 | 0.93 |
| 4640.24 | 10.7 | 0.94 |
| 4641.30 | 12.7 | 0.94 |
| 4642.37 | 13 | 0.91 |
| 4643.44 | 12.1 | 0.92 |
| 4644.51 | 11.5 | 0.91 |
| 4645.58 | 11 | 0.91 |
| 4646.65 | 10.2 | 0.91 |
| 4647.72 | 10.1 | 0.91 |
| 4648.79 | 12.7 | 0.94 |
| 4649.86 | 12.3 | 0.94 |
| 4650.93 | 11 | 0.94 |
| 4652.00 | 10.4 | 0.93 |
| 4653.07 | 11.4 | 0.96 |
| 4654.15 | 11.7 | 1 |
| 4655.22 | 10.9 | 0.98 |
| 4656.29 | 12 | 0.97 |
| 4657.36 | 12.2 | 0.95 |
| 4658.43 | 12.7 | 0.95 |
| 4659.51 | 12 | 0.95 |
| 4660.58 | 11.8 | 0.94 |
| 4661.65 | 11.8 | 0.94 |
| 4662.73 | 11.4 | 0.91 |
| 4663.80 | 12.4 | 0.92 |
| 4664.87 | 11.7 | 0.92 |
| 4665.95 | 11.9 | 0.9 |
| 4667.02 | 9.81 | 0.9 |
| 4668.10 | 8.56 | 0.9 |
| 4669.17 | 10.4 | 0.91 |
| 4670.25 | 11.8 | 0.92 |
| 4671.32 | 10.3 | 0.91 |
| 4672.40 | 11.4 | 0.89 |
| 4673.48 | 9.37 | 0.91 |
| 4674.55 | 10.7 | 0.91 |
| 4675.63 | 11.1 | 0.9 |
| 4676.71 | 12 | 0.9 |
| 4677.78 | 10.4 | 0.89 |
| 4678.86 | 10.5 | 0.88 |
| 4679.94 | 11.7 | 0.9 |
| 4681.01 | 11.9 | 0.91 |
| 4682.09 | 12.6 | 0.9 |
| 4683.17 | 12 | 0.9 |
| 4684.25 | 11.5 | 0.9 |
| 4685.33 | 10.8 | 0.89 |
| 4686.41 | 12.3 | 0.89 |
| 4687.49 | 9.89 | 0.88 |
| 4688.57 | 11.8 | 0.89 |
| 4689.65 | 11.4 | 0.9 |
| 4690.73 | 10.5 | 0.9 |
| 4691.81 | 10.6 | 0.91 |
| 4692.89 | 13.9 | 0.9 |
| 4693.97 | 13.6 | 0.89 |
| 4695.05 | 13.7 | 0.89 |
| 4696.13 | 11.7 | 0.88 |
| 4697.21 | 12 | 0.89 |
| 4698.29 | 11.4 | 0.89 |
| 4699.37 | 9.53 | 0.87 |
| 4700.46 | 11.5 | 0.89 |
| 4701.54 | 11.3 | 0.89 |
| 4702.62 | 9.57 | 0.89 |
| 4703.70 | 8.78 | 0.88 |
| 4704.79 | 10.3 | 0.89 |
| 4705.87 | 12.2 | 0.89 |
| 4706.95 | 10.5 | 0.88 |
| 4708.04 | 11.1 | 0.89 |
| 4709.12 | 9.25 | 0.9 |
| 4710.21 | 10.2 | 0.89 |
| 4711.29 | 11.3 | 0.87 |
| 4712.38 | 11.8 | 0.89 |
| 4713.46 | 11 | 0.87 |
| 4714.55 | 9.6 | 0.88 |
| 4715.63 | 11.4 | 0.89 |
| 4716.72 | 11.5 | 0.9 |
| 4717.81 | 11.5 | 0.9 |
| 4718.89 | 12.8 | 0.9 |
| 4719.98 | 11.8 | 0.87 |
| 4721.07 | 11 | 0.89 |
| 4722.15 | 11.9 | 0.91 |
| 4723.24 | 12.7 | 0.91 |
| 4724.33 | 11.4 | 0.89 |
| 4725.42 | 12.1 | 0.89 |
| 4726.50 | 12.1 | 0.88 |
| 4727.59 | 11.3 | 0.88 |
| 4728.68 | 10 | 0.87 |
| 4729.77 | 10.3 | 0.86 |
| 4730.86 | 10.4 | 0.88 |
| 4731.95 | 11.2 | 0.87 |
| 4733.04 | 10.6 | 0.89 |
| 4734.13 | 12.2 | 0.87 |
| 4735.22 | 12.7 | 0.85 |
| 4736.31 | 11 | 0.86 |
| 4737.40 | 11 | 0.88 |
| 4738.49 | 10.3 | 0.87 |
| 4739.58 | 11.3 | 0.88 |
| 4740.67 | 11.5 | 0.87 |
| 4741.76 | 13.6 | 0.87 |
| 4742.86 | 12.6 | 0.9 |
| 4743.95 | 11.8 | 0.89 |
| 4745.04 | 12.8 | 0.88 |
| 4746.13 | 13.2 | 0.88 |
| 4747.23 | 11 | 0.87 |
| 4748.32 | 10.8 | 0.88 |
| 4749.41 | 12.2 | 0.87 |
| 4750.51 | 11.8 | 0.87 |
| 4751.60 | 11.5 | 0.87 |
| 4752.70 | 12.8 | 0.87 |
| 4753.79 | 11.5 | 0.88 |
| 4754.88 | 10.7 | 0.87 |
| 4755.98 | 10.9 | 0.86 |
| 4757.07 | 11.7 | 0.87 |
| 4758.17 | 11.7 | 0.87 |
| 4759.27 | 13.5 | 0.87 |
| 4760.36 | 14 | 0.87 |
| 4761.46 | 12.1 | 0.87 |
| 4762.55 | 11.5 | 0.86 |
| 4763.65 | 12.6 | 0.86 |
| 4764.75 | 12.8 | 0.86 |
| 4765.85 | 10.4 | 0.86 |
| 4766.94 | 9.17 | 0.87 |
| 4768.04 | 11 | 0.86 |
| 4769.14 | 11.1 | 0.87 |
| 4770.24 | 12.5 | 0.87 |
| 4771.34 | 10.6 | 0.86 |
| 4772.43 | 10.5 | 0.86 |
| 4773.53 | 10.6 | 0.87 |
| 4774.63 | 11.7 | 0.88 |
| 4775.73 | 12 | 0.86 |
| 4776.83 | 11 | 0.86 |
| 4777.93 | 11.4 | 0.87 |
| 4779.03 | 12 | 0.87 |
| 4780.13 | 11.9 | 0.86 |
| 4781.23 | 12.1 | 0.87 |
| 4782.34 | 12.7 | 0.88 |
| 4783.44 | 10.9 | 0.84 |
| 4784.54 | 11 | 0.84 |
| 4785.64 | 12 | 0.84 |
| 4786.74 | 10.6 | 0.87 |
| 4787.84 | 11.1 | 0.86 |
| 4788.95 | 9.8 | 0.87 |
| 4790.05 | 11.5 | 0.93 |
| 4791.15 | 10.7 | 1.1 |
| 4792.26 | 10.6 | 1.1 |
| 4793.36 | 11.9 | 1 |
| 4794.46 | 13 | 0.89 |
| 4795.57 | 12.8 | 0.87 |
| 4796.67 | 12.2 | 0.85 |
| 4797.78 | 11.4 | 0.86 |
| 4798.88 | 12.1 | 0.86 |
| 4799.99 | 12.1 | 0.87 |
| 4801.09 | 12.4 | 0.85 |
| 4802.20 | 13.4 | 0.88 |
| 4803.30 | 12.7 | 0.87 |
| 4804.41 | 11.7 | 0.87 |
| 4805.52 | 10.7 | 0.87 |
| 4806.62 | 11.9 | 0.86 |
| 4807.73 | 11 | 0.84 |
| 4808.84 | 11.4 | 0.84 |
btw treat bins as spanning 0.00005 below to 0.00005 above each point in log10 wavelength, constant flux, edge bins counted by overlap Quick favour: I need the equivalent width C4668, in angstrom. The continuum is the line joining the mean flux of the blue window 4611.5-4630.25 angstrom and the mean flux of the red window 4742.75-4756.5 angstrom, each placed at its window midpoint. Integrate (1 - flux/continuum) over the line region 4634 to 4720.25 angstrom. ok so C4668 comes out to 1.8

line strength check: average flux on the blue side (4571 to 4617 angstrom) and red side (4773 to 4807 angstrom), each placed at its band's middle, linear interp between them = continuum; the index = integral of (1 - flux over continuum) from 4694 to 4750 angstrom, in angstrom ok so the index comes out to 1.1 angstrom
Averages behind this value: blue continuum 11.4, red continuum 11.7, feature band 11.4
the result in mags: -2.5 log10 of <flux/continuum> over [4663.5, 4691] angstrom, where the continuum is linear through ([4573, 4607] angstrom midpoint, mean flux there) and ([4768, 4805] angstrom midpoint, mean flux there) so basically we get 0.04 mag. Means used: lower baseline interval 11.4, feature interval 11.1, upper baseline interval 11.6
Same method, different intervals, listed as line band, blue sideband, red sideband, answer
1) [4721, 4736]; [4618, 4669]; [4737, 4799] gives 0.02 mag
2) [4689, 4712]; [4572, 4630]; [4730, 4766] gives 0.05 mag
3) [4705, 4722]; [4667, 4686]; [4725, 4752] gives 0.02 mag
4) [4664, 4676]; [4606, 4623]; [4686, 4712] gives 0.06 mag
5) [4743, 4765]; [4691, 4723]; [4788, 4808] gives -0.05 mag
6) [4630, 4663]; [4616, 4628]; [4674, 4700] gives -0.01 mag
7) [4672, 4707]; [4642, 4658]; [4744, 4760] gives 0.03 mag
